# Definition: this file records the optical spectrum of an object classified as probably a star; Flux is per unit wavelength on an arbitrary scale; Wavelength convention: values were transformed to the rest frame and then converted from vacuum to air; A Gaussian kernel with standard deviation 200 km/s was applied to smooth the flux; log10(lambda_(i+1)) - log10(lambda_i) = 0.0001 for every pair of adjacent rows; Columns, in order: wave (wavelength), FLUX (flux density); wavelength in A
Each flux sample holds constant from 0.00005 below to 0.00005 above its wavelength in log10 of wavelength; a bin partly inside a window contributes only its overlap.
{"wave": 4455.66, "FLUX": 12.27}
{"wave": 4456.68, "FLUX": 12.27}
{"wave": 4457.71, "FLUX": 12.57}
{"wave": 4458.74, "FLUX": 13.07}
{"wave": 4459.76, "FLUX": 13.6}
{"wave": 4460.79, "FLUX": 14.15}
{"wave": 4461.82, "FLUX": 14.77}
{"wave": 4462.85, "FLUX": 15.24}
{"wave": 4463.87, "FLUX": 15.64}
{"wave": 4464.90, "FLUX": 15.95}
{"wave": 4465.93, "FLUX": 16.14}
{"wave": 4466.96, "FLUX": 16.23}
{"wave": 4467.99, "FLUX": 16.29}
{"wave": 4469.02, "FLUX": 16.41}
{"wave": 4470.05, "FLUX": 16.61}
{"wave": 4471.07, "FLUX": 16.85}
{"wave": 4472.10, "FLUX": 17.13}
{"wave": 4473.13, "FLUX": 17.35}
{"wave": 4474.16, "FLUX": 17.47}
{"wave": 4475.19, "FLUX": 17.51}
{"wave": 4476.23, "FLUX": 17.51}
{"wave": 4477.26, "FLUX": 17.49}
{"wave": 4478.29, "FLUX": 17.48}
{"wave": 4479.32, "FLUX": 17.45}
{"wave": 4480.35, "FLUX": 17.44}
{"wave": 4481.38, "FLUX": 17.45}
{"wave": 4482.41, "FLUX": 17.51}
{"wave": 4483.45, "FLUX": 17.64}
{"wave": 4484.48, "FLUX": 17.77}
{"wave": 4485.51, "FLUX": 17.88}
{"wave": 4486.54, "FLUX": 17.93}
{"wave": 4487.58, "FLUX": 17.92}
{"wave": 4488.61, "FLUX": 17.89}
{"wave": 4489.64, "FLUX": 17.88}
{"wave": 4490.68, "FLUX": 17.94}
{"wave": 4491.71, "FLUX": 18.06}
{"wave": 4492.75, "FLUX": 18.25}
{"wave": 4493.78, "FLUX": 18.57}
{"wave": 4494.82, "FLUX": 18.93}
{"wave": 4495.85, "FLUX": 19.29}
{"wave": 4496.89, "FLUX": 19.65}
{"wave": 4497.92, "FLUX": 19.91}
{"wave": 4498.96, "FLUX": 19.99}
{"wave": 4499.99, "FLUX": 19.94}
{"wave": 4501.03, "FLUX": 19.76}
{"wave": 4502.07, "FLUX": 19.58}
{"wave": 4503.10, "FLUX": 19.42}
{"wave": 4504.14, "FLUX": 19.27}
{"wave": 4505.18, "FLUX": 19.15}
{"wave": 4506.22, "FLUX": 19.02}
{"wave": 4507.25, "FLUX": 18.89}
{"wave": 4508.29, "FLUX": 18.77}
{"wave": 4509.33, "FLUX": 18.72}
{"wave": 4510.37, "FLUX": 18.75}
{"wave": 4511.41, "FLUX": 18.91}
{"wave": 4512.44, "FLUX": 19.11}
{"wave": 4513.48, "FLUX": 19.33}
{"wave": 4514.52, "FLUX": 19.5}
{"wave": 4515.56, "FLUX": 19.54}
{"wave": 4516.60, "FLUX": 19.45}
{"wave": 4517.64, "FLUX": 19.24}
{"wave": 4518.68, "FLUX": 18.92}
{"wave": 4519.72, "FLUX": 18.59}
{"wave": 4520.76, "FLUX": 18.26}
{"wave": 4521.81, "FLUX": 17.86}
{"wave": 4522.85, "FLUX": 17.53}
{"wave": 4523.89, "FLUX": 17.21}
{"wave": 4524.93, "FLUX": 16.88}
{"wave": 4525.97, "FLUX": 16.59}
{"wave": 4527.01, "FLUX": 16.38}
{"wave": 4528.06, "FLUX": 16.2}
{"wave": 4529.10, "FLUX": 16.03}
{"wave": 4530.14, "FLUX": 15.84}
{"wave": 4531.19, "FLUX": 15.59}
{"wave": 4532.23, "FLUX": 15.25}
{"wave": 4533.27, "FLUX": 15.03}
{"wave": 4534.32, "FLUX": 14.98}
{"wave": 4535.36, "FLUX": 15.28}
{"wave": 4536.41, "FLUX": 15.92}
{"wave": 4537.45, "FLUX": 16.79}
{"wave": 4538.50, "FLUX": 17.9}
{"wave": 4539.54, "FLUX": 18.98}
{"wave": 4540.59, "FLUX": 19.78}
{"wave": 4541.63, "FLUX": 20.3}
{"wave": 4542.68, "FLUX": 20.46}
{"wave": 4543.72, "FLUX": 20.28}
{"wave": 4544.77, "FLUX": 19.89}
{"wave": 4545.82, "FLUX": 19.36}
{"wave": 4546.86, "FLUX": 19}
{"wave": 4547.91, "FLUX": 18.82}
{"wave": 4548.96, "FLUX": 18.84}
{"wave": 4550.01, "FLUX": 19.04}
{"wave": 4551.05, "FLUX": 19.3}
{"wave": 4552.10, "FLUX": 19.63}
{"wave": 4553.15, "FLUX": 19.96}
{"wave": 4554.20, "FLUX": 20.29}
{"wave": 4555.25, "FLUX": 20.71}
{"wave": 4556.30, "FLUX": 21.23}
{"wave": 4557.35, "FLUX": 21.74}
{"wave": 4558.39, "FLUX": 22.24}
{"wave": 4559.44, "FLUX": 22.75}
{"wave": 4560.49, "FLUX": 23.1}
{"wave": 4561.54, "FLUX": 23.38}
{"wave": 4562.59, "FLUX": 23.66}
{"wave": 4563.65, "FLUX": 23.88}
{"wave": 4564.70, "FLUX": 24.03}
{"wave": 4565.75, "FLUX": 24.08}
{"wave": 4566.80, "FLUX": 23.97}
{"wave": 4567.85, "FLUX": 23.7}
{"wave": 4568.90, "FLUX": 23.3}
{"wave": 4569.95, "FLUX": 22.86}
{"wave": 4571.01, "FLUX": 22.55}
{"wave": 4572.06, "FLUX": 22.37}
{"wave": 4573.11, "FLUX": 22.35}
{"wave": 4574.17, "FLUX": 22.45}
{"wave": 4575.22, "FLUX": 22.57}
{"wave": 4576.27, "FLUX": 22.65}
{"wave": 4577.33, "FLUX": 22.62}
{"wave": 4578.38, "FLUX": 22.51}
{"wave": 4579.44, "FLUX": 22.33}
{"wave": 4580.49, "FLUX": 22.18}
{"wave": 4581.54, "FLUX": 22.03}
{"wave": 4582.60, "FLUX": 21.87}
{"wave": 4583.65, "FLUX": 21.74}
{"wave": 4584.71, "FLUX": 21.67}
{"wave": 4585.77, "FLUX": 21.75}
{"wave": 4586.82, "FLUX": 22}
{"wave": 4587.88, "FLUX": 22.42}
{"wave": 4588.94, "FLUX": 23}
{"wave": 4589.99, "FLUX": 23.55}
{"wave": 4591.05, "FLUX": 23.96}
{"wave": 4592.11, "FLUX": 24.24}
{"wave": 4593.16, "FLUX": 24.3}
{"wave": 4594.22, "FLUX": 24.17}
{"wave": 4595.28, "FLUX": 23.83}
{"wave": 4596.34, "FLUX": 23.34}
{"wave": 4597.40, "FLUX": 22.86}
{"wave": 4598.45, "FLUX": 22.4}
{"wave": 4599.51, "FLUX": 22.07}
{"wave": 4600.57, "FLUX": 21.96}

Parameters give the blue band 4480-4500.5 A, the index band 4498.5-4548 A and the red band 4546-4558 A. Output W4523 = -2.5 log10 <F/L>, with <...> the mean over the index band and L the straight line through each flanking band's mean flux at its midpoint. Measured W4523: 0.05 mag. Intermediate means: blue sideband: 18.4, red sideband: 19.9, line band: 18.2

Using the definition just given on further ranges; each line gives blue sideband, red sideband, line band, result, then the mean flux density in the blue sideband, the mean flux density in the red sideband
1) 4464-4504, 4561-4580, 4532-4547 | 0.18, 17.9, 23.1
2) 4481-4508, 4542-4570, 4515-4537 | 0.18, 18.7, 21.4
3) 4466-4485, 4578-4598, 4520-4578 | 0.06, 17.2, 22.8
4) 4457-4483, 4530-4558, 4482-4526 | -0.08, 16.2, 18.6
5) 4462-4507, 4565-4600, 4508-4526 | 0.05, 17.9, 22.9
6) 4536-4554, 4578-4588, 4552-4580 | -0.09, 19.1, 22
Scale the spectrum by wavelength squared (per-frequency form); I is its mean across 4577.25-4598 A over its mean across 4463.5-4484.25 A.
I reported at 1.41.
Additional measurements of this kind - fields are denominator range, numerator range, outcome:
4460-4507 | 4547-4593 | 1.30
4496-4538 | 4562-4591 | 1.30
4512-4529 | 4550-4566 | 1.23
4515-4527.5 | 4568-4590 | 1.27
